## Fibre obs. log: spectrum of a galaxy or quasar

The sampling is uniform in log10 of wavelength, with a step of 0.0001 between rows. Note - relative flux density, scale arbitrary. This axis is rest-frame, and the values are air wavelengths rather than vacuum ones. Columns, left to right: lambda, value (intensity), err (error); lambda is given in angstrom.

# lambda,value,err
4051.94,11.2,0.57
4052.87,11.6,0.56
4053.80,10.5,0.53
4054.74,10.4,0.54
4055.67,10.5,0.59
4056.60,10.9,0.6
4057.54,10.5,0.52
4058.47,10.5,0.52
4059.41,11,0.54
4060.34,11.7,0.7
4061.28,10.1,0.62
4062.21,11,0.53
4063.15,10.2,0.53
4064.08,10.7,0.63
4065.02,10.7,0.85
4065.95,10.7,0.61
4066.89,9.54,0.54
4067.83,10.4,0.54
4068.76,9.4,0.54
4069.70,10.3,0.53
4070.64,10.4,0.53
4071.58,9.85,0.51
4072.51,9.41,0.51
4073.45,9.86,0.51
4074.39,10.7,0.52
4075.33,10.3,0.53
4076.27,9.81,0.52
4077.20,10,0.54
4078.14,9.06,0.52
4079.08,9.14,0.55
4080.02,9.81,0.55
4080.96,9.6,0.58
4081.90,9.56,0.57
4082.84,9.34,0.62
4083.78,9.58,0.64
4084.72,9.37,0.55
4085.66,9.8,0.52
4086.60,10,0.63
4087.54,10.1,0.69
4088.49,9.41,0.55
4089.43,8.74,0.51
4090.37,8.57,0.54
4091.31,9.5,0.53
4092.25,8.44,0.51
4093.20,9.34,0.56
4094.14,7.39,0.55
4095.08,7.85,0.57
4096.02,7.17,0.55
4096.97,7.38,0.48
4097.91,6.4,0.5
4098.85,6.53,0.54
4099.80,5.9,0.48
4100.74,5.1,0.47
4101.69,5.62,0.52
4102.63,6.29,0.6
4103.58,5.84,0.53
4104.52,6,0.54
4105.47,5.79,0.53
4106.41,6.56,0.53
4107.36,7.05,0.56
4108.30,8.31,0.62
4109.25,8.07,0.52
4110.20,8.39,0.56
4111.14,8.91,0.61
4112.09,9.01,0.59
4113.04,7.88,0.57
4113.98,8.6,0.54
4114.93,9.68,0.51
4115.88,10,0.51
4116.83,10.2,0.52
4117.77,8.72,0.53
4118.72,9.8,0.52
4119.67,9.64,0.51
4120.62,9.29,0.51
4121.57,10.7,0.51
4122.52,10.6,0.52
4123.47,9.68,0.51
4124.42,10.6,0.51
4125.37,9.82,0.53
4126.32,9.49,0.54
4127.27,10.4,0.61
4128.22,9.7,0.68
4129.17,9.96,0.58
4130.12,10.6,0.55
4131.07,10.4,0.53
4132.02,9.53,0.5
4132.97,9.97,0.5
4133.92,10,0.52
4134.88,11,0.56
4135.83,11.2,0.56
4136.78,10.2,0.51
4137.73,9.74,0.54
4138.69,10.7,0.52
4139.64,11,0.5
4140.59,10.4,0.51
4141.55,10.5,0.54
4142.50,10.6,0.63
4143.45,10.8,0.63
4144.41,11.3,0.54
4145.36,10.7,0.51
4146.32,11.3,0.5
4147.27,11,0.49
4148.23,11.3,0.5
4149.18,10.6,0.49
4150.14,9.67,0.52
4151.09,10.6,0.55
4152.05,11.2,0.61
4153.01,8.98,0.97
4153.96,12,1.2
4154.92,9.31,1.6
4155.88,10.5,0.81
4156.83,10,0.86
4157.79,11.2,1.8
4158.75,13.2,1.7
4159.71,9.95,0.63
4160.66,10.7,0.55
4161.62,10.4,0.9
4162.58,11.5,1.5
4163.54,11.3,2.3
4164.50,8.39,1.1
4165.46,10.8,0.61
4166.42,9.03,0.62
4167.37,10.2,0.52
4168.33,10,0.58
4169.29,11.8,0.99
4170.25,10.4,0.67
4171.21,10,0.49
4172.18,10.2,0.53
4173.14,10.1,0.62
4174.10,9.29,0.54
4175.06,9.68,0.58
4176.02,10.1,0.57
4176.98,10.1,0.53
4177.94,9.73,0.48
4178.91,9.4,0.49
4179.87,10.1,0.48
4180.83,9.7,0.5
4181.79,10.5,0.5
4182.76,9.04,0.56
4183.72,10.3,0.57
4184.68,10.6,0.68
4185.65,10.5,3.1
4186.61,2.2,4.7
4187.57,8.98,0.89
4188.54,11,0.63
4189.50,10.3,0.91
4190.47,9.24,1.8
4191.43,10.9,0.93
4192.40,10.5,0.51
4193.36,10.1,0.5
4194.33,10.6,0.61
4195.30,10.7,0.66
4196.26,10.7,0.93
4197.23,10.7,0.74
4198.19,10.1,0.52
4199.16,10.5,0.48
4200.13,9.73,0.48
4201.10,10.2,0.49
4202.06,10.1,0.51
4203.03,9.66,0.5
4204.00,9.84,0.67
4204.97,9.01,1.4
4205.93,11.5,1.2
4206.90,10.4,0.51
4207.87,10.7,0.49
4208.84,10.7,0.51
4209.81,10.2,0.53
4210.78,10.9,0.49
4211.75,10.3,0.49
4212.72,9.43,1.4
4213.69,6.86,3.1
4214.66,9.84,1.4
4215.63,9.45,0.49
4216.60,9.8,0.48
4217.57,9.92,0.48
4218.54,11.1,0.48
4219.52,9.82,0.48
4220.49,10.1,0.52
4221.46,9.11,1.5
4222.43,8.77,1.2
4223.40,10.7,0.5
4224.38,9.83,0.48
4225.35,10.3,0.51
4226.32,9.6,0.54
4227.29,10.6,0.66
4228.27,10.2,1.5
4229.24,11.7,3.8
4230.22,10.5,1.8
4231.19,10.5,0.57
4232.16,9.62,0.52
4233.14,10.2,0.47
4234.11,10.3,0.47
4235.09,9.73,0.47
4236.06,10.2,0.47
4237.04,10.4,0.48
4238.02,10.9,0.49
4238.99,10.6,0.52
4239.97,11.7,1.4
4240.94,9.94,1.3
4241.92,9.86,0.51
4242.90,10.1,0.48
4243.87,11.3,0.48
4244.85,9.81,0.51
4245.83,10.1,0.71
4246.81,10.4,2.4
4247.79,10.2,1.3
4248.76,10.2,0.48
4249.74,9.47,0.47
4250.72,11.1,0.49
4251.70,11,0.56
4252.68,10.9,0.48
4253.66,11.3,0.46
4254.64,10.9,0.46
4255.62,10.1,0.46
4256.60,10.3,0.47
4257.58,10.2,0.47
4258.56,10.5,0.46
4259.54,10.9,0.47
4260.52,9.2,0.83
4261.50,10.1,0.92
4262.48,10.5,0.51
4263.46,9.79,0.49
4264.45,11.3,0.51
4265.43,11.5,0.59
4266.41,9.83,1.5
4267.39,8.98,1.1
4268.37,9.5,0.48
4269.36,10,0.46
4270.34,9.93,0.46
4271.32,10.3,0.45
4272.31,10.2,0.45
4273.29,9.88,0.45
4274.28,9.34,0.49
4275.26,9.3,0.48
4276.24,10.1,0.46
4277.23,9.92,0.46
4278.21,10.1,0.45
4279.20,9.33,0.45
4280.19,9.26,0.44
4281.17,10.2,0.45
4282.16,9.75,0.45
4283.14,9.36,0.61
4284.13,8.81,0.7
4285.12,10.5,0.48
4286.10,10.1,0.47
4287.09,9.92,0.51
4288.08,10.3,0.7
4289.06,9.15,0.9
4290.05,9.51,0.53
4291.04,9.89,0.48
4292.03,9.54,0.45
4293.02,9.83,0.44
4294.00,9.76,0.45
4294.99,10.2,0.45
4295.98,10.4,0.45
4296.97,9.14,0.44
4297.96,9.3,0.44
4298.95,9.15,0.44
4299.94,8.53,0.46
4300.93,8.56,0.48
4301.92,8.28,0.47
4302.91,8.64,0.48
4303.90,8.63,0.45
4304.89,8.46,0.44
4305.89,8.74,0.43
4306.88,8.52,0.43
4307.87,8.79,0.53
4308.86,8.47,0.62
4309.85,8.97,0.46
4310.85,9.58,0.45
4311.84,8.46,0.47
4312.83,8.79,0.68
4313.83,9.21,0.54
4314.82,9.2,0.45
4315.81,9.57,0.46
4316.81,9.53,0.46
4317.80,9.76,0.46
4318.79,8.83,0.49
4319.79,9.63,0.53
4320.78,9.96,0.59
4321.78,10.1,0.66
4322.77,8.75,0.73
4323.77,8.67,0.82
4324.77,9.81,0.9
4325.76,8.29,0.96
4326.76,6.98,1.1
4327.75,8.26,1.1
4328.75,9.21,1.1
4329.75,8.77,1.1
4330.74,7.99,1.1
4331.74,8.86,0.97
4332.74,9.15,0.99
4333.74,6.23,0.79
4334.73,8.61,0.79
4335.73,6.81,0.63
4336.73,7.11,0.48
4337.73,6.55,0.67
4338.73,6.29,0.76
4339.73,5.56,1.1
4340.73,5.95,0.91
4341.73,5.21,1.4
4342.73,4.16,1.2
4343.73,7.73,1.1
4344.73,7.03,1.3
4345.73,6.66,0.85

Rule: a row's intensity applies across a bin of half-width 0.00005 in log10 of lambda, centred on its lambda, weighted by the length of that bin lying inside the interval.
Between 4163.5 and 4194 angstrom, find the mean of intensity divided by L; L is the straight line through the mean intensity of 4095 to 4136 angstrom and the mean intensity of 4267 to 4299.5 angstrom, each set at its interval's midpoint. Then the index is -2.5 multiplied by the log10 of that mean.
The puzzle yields -0.09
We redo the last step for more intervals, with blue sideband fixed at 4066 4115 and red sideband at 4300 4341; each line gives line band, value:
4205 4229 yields -0.18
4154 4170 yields -0.23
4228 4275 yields -0.21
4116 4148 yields -0.20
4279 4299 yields -0.15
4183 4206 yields -0.16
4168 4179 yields -0.18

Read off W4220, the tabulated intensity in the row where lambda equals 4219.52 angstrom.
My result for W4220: 9.82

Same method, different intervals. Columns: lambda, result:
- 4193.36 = 10.1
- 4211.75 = 10.3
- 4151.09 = 10.6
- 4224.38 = 9.83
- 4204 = 9.84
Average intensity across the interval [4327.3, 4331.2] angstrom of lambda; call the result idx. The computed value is 8.57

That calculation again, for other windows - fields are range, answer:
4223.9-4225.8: 10.1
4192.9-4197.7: 10.5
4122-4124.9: 10.3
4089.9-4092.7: 8.86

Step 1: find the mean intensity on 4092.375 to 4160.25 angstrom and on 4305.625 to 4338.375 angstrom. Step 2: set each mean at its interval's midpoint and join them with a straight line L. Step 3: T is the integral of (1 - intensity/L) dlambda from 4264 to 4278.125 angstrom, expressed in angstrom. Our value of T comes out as -1.9 angstrom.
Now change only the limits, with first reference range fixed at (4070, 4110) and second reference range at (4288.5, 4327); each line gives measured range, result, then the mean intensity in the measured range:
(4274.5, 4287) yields -0.9 angstrom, 9.73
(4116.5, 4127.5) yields -1.8 angstrom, 9.9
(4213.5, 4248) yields -4.9 angstrom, 10.1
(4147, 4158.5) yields -2.6 angstrom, 10.6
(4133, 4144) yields -2.5 angstrom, 10.5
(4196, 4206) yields -1.5 angstrom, 10.1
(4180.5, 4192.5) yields -1.0 angstrom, 9.49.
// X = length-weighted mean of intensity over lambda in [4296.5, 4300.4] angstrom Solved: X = 9.03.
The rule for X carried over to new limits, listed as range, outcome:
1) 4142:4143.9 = 10.7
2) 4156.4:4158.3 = 10.6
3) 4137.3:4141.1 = 10.4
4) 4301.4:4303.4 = 8.47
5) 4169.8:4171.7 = 10.1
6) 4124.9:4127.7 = 9.9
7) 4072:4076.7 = 10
